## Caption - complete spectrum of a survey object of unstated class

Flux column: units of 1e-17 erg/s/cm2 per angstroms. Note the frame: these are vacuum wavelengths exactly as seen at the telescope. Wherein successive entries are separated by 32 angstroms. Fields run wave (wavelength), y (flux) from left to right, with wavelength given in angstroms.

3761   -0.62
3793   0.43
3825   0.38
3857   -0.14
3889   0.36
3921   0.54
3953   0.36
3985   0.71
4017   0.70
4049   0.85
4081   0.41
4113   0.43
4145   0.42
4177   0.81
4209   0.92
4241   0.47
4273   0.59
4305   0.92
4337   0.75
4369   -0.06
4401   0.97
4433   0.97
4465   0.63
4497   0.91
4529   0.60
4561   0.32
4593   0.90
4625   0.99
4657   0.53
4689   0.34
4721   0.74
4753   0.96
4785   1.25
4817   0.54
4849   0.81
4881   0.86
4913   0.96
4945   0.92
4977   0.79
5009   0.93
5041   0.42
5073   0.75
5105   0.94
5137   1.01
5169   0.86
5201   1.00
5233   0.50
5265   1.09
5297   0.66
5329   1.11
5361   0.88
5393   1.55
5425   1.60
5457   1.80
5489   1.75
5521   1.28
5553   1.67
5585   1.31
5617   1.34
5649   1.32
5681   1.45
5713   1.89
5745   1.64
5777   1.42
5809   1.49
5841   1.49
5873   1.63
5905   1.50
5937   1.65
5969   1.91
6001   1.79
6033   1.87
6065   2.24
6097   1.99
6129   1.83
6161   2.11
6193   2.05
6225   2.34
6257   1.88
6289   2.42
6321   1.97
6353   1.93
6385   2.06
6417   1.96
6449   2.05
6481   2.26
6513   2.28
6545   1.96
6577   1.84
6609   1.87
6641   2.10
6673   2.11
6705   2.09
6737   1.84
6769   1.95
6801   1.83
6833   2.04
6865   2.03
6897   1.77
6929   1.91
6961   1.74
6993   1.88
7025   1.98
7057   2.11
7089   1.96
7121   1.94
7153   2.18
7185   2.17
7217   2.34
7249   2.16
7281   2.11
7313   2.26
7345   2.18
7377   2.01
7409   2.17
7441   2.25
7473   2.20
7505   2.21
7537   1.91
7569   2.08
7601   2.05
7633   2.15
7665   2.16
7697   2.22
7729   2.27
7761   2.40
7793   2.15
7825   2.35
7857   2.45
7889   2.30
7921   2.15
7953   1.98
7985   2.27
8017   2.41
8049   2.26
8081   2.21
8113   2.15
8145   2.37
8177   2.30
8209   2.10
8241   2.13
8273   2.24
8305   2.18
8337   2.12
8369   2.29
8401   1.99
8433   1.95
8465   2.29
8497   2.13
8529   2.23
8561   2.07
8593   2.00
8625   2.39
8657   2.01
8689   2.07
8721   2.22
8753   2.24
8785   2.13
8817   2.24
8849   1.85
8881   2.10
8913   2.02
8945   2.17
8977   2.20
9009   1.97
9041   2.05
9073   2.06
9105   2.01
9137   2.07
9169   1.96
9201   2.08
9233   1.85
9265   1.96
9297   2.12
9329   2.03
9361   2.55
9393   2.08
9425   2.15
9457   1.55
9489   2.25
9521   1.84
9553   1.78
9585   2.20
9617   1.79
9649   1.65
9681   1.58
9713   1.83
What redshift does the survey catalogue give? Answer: 0.348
